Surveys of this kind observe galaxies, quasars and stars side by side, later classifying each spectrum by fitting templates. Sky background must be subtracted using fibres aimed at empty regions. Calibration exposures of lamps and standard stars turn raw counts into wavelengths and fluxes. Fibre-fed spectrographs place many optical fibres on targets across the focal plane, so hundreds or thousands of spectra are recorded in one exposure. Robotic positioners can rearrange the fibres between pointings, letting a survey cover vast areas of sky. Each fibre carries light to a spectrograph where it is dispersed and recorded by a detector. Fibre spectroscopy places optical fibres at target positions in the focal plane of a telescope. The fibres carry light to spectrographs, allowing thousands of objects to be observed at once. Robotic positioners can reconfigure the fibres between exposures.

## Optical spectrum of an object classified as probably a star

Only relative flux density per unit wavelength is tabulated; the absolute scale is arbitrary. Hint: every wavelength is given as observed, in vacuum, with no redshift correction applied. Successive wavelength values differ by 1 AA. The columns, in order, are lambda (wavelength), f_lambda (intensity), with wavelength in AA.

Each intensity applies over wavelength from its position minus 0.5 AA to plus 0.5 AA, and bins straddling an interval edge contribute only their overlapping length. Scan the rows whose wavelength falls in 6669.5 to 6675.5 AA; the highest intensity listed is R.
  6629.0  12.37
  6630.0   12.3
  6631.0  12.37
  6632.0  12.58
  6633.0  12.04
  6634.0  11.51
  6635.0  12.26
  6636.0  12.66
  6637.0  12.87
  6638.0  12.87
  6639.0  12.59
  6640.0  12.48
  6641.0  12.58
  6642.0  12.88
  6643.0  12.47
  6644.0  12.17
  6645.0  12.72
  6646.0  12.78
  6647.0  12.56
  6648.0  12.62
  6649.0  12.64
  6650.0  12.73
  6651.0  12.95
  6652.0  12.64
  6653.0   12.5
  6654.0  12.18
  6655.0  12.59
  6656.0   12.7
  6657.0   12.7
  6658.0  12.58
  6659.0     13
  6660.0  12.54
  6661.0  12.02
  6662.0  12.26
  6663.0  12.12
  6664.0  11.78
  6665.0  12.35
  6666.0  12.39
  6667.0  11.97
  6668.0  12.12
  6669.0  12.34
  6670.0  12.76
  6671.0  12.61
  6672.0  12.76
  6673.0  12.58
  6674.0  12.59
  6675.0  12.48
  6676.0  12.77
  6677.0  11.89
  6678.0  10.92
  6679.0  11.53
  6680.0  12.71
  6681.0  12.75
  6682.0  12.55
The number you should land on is 12.76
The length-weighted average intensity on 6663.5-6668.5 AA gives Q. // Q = 12.1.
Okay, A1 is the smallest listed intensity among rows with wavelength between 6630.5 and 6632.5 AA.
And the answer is 12.37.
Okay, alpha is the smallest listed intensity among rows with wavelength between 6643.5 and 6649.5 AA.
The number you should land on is 12.17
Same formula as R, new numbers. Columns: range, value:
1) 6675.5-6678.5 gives 12.77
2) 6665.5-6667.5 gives 12.39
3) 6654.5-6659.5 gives 13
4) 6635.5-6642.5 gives 12.88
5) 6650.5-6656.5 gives 12.95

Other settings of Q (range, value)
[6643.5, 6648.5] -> 12.6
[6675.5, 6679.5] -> 11.8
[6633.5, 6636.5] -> 12.1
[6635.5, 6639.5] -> 12.7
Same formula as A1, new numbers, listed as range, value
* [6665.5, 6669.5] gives 11.97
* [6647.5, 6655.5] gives 12.18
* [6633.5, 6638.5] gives 11.51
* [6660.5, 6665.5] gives 11.78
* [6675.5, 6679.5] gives 10.92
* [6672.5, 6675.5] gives 12.48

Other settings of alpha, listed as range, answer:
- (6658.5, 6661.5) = 12.02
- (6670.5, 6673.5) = 12.58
